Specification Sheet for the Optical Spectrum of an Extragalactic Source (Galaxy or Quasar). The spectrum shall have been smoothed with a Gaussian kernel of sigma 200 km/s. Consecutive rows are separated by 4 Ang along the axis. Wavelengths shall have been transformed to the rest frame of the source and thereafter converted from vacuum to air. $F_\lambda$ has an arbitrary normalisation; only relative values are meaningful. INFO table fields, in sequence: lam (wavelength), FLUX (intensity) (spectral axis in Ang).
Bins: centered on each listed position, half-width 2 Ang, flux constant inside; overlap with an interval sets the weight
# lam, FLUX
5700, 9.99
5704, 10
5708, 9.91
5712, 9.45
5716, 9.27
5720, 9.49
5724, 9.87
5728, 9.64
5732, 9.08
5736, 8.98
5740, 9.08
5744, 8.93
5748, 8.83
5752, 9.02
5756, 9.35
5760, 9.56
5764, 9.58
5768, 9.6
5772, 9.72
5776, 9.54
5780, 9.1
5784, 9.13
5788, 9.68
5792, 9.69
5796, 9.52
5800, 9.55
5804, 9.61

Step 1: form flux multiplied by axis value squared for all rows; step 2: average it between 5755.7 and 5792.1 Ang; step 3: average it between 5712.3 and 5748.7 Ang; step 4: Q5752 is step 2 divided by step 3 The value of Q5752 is 1.04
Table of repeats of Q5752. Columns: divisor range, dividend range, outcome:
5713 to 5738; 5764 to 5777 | 1.04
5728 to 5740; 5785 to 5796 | 1.07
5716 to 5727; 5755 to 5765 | 1.00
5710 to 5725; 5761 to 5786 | 1.01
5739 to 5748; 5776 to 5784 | 1.04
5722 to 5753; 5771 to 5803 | 1.05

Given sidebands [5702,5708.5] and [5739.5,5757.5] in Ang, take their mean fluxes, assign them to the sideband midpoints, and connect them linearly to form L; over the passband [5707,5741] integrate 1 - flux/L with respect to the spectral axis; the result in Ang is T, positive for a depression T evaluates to 0.52 Ang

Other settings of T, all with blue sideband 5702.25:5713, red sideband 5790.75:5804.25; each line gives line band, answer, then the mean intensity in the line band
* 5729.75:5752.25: 1.70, 8.99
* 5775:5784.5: 0.38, 9.25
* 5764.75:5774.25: 0.01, 9.65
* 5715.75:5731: 0.32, 9.57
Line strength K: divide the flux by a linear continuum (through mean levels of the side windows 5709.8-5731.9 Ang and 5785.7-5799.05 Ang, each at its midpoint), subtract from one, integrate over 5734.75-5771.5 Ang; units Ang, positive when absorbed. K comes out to 1.2 Ang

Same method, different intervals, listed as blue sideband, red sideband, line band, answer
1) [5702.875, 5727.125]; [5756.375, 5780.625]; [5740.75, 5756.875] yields 0.9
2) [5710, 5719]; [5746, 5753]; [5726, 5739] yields -0.1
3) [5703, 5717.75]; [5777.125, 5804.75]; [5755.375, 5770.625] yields 0.0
